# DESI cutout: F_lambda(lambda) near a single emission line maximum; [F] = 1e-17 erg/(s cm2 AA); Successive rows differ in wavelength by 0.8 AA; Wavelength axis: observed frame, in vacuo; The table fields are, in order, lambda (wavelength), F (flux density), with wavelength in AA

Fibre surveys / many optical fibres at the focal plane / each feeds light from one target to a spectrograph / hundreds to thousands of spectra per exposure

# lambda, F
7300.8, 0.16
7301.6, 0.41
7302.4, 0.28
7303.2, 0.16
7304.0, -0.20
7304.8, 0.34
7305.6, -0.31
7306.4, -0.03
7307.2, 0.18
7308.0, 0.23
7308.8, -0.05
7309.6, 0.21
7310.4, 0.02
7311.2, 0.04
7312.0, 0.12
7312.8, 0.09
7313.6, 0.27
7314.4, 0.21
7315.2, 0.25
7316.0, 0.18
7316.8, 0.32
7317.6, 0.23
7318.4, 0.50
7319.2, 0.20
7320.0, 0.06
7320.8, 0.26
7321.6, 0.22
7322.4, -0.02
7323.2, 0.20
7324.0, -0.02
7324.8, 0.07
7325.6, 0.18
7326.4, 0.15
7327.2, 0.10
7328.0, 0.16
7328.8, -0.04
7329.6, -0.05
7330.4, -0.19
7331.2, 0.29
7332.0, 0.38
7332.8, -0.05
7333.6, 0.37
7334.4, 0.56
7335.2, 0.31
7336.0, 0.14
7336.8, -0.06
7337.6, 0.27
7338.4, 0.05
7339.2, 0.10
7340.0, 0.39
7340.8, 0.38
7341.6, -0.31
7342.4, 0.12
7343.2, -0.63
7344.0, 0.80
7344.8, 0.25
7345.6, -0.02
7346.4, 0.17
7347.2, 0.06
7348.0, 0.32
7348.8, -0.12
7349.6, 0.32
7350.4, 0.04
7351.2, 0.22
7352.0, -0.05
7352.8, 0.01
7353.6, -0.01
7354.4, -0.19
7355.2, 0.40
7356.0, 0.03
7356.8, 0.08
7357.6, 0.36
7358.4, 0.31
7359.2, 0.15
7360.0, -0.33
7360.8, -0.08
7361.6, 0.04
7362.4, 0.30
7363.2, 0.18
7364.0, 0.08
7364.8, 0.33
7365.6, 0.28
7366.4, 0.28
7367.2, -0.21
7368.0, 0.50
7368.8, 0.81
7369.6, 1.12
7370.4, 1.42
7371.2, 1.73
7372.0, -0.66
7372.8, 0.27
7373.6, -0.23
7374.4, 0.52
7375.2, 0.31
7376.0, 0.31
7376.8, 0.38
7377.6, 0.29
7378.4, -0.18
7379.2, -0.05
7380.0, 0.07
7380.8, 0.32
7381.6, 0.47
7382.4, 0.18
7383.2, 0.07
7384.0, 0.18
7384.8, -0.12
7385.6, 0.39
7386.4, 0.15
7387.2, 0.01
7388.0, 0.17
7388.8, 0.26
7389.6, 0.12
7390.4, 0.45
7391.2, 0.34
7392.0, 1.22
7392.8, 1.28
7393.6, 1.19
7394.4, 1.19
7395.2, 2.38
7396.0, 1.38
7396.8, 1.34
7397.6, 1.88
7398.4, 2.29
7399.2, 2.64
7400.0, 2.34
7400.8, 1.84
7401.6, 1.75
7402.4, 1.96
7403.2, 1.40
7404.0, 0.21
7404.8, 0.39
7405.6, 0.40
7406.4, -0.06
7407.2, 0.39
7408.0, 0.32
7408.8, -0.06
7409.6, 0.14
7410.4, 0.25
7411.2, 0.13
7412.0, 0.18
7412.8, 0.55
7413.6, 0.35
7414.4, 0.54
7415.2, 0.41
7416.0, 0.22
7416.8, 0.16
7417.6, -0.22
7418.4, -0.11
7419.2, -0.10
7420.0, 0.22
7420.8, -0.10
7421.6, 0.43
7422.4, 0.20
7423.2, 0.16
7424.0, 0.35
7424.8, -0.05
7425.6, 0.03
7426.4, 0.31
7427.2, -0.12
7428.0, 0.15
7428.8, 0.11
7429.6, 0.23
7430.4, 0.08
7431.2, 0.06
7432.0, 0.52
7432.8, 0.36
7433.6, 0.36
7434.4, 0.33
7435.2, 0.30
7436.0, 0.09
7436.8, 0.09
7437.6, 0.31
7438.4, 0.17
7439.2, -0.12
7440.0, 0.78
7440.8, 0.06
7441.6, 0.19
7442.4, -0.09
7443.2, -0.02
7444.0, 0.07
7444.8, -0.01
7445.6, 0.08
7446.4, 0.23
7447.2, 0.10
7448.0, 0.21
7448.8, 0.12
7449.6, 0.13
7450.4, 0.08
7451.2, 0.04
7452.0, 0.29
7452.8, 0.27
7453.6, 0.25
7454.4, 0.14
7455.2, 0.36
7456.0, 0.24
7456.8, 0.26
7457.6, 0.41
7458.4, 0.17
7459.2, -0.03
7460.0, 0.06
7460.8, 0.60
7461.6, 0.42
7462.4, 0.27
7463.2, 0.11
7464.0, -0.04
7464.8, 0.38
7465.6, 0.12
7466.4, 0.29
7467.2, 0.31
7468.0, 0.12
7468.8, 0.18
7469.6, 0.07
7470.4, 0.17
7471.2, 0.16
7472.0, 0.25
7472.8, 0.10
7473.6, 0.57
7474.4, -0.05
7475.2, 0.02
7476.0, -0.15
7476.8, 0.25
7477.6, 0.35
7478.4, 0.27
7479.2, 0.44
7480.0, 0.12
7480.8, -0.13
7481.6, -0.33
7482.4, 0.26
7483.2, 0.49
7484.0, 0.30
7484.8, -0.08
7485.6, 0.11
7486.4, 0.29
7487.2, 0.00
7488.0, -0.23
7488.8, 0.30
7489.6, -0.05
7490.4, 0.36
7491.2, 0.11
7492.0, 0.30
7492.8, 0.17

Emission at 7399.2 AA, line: [O II]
